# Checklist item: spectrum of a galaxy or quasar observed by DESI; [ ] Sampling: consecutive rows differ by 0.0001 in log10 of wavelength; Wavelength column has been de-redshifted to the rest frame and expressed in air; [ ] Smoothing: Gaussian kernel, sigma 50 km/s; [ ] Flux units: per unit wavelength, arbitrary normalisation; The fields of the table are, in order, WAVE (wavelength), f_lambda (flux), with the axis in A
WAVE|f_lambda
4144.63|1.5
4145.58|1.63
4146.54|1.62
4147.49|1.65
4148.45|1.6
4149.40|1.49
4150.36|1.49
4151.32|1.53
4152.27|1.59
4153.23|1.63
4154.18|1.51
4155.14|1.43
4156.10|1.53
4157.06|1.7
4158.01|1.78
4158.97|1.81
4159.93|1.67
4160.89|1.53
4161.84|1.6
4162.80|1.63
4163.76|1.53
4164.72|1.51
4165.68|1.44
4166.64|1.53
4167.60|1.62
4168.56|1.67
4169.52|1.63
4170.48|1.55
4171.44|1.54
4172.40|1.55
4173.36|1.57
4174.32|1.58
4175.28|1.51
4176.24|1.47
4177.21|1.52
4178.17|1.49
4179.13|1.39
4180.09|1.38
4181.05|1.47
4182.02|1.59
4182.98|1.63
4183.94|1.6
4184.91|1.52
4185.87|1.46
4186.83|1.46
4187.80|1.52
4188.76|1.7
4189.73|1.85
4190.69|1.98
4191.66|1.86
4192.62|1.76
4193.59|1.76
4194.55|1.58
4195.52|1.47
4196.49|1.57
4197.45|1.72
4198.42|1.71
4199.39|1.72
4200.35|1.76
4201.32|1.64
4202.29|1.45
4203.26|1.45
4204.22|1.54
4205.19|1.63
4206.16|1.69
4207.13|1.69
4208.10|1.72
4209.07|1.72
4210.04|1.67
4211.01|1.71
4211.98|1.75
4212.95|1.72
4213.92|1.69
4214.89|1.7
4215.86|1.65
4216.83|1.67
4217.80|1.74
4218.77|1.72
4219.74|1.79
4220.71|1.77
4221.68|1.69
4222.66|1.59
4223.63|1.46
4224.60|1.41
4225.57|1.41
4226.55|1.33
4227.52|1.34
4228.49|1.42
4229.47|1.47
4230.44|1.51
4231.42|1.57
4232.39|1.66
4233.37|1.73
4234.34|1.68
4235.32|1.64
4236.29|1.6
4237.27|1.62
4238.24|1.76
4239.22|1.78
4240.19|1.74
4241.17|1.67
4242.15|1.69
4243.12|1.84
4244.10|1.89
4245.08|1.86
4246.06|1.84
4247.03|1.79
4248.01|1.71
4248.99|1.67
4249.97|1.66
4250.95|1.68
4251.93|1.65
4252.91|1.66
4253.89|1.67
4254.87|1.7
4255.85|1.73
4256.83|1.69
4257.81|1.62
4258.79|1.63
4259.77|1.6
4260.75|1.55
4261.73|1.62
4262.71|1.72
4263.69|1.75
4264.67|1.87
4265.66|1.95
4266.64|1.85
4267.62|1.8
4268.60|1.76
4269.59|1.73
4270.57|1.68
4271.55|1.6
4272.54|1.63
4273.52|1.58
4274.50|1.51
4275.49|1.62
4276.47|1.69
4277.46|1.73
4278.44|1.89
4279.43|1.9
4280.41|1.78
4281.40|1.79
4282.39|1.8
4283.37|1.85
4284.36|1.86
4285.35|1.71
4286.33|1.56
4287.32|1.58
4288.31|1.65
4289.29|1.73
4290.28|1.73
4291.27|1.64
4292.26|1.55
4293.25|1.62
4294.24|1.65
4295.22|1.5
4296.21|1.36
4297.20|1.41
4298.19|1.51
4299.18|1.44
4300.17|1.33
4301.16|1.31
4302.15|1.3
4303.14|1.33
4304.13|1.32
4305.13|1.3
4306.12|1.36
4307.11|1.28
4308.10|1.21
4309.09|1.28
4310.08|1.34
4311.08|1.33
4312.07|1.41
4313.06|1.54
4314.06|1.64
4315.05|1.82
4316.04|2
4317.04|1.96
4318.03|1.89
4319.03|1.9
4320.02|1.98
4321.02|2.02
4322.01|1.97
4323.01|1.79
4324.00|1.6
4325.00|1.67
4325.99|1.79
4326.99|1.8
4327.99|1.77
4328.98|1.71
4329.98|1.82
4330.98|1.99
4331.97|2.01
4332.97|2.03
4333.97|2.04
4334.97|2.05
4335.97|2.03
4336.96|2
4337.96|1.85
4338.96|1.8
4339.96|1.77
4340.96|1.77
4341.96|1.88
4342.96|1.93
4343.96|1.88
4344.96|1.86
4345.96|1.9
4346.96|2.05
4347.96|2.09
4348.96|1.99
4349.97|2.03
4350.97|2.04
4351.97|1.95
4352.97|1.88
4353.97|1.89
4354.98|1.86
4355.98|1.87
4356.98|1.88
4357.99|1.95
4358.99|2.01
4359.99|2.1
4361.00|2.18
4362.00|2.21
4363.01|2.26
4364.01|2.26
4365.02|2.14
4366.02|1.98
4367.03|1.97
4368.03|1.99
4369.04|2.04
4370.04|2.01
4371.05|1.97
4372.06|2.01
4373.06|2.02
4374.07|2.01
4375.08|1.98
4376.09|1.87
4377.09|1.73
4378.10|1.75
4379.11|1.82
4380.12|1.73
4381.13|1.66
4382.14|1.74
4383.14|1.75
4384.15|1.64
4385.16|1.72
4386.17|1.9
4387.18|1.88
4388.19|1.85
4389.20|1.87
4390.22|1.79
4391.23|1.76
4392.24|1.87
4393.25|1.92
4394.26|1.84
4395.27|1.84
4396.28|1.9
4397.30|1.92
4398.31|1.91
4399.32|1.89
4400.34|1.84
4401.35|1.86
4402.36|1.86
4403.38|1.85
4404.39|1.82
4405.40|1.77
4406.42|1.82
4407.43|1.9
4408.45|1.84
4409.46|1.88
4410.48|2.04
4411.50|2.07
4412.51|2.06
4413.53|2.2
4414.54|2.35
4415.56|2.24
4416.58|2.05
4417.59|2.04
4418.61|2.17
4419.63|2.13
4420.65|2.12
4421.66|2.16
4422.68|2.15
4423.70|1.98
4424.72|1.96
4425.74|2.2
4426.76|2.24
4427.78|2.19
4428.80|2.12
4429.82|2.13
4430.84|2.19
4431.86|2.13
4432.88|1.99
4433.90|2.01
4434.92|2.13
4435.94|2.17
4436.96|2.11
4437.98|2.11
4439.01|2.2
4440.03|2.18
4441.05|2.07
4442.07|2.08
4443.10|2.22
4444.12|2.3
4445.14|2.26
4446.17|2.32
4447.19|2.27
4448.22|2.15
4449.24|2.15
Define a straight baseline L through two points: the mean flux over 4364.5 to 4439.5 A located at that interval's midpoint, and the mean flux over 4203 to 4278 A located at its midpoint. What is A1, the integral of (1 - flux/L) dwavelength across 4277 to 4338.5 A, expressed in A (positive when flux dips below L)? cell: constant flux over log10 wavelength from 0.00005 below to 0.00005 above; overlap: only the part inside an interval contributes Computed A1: 4.0 A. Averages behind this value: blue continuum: 1.67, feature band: 1.68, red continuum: 1.97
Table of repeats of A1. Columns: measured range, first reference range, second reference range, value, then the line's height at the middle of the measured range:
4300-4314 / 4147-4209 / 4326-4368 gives 4.0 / 1.88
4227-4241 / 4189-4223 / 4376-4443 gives 1.0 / 1.73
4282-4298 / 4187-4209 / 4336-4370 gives 1.9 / 1.85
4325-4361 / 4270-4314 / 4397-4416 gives -4.0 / 1.73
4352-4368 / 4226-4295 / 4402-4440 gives -0.9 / 1.92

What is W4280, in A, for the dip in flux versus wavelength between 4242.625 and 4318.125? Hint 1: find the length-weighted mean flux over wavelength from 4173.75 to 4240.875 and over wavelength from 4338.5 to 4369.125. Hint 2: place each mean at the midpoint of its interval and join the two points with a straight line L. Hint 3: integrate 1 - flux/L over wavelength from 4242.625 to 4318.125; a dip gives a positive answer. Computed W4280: 6.70 A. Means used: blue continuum 1.62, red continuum 1.98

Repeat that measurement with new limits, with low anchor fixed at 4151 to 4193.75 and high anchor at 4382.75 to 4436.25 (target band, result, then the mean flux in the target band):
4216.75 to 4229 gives 0.82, 1.56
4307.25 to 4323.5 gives 1.27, 1.68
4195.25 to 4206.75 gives 0.15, 1.62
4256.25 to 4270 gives 0.12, 1.72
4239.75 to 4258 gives -0.11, 1.72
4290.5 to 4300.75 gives 1.64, 1.51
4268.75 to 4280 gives 0.43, 1.69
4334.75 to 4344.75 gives -0.14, 1.89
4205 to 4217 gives -0.30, 1.69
